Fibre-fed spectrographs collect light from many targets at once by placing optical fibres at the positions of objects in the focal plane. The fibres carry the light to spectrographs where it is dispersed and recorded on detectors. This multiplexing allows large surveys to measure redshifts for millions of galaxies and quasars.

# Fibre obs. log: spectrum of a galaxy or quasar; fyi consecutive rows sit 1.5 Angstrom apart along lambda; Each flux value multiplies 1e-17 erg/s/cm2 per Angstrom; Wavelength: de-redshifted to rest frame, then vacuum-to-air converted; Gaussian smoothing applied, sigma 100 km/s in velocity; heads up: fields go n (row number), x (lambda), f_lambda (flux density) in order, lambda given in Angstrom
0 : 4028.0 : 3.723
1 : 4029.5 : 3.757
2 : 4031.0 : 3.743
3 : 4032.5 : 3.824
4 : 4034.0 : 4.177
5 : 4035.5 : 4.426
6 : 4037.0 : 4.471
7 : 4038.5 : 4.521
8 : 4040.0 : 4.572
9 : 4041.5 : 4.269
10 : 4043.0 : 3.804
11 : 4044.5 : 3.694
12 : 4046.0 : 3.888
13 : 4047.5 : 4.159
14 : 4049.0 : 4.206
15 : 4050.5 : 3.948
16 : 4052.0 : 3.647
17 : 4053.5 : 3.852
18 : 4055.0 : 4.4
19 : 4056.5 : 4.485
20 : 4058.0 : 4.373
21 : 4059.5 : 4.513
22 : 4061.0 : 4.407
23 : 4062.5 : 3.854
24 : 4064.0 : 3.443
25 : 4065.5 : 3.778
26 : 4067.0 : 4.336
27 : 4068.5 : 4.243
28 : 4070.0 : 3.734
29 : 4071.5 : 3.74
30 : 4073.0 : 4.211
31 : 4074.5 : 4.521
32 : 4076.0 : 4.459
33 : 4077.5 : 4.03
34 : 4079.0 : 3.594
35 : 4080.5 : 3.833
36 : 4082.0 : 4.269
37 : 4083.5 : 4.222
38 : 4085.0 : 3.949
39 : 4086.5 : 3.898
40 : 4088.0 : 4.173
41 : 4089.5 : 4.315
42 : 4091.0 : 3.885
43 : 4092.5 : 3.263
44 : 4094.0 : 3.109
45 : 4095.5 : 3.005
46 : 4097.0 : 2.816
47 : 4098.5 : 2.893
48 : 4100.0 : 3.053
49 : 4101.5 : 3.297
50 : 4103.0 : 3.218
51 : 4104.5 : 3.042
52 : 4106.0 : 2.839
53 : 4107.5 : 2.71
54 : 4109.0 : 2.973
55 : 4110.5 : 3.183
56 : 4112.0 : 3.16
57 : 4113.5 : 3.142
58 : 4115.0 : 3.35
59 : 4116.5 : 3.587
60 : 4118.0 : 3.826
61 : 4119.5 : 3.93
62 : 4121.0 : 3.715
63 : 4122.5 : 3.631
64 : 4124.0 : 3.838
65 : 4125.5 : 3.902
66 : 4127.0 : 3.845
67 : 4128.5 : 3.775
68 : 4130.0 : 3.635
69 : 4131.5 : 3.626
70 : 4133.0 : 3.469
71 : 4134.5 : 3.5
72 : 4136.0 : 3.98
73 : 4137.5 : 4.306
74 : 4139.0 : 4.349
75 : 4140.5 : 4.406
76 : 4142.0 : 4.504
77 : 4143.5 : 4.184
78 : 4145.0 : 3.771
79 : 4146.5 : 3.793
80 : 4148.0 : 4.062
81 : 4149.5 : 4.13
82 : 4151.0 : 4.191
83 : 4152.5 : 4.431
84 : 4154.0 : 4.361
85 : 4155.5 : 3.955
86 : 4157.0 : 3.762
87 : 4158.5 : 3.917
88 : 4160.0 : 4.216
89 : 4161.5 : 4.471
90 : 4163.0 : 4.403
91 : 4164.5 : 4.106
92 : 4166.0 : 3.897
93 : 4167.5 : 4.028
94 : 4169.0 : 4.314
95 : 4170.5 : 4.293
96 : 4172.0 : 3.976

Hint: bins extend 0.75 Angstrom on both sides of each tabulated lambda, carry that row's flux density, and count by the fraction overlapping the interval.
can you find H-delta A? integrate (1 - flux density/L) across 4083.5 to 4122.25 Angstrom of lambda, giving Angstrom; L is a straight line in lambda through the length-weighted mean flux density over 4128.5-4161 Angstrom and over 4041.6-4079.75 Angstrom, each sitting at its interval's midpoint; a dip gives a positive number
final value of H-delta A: 6.2 Angstrom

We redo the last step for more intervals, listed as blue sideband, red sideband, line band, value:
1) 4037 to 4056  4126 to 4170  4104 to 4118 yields 3.2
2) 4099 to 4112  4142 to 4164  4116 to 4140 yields -1.8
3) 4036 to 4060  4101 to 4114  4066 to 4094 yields -3.4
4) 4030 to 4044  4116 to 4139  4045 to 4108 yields 3.4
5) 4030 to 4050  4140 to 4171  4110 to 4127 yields 2.3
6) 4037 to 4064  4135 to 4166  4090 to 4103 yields 3.0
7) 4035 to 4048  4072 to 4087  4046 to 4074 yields 0.5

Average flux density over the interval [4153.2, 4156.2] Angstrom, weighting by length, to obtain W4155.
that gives 4.17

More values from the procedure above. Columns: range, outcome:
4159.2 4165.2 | 4.3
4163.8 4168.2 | 4.01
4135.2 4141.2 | 4.25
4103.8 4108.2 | 2.86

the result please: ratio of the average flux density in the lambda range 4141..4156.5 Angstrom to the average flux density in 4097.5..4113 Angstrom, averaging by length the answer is 1.4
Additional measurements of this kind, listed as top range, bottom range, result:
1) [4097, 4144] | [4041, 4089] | 0.88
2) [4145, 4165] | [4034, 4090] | 1.00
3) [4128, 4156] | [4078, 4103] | 1.12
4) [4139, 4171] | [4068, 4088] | 1.02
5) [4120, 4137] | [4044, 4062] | 0.90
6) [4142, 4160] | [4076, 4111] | 1.17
